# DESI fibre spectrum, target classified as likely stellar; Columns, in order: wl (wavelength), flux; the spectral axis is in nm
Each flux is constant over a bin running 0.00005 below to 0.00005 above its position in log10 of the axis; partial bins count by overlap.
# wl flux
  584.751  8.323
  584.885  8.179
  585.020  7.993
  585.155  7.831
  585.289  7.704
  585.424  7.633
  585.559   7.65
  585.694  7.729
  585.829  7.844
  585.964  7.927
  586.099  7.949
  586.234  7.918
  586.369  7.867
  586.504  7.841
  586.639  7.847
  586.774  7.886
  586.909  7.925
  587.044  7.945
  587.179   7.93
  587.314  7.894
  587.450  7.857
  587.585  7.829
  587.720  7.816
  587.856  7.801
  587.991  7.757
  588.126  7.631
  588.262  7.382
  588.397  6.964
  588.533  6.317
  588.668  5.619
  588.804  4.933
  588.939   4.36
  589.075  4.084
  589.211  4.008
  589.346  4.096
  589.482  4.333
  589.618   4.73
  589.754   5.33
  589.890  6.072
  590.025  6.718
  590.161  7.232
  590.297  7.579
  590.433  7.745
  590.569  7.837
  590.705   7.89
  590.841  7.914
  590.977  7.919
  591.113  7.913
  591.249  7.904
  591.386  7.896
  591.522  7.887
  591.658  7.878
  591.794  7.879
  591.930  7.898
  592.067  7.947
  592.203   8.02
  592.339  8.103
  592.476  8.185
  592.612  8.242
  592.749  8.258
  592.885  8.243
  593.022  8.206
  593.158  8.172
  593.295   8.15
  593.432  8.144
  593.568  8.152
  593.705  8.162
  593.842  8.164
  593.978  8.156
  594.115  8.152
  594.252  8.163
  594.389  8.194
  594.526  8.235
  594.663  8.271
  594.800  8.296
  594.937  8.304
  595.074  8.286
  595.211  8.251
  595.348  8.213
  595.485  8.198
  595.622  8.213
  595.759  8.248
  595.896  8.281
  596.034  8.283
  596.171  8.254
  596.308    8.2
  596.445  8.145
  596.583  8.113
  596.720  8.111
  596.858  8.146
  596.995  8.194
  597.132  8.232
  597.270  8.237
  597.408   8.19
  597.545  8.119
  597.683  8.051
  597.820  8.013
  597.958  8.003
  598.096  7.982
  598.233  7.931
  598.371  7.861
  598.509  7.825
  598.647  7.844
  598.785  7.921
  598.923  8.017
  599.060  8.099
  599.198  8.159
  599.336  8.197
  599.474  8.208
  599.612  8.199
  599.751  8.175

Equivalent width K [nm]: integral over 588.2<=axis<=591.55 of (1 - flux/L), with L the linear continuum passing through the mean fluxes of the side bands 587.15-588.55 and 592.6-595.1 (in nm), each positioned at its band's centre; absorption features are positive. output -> 0.60 nm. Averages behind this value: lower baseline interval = 7.59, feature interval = 6.41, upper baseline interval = 8.2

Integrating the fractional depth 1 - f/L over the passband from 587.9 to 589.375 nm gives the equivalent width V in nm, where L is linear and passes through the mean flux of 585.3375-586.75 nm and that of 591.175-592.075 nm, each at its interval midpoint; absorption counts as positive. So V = 0.382 nm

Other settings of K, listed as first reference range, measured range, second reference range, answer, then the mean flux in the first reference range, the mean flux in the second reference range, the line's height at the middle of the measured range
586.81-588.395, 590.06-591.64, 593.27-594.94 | 0.04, 7.77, 8.19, 7.98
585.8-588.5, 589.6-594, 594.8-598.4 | 0.12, 7.77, 8.16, 7.96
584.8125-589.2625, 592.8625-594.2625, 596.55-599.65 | -0.08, 7.28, 8.07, 7.75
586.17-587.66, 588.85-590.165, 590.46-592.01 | 0.48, 7.89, 7.89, 7.89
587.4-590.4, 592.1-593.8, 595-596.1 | -0.16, 6.21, 8.25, 7.45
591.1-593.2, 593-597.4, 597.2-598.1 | -0.08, 8.04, 8.09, 8.07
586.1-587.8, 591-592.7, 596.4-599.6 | 0.00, 7.88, 8.07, 7.97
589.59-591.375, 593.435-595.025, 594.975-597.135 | -0.06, 7.21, 8.21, 7.89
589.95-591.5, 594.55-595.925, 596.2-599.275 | -0.06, 7.68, 8.07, 7.93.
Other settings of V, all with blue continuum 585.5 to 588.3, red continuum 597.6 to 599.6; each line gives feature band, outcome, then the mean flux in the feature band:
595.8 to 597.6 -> -0.05 nm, 8.19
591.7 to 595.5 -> -0.11 nm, 8.16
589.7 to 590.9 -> 0.11 nm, 7.16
